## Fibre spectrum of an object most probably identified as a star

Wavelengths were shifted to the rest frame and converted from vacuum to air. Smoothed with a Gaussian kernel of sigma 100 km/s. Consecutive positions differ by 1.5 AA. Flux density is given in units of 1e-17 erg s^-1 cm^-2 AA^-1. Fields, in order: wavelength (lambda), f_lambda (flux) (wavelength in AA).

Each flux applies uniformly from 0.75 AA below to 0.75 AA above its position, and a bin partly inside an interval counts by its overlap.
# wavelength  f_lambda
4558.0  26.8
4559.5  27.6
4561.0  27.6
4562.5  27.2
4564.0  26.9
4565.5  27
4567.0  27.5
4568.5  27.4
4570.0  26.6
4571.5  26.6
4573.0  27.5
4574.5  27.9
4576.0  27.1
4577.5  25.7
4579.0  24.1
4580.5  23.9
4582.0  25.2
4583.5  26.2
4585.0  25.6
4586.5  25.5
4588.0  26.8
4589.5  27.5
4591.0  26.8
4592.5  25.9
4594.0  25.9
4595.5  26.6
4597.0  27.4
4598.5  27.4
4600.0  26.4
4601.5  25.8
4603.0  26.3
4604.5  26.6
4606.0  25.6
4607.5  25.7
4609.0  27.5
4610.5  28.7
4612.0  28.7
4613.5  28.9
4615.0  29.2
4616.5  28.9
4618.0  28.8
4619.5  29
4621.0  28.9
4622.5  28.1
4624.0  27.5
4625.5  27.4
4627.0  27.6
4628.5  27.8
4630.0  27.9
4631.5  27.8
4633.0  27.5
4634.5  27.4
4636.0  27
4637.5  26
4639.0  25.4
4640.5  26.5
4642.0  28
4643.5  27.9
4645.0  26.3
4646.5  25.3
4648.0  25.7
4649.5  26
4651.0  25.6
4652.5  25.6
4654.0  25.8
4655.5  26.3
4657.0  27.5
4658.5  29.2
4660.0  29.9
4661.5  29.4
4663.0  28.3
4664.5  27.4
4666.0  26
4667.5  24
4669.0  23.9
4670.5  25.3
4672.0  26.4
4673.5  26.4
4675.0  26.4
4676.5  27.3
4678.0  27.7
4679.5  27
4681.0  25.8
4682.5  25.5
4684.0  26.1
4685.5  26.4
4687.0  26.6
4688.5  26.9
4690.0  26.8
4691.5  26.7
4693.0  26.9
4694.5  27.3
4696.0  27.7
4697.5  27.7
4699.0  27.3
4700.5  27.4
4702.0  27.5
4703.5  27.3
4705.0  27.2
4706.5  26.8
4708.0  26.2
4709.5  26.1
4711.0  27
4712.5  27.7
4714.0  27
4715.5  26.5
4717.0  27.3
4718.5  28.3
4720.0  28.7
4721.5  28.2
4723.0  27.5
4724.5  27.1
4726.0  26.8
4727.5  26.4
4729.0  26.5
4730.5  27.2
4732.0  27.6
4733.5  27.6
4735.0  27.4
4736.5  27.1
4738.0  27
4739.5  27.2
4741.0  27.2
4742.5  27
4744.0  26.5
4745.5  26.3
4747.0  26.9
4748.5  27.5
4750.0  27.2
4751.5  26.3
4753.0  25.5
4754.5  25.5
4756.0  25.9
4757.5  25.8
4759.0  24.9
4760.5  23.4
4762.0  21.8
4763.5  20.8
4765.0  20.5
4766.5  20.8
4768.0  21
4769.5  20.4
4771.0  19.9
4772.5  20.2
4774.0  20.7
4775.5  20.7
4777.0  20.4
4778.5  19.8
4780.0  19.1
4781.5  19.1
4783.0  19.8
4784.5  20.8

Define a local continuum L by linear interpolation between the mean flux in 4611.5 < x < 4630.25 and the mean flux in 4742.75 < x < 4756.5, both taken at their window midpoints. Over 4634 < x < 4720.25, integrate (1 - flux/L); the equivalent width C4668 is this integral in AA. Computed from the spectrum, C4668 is 2.2 AA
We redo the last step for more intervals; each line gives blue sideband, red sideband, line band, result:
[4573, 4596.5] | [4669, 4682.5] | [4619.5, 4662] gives -1.56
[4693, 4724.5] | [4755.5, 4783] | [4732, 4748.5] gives -1.96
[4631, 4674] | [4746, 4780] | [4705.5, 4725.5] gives -2.21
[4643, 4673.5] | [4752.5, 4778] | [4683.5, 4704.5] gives -1.63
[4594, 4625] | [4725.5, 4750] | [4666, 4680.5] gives 0.67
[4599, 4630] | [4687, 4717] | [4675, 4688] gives 0.31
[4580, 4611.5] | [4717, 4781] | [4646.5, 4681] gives -1.26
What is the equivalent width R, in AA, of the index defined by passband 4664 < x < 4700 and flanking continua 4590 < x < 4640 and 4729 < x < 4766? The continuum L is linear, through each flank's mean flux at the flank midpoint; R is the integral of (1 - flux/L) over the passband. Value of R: 0.12 AA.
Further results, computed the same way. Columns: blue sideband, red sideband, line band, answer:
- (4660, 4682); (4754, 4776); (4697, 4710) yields -1.0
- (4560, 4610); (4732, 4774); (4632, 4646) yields -0.5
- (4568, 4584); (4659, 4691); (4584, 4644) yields -2.0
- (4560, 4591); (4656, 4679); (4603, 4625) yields -1.0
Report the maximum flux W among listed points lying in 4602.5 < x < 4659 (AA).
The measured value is 29.2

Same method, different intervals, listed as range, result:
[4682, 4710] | 27.7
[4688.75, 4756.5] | 28.7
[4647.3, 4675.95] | 29.9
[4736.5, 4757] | 27.5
